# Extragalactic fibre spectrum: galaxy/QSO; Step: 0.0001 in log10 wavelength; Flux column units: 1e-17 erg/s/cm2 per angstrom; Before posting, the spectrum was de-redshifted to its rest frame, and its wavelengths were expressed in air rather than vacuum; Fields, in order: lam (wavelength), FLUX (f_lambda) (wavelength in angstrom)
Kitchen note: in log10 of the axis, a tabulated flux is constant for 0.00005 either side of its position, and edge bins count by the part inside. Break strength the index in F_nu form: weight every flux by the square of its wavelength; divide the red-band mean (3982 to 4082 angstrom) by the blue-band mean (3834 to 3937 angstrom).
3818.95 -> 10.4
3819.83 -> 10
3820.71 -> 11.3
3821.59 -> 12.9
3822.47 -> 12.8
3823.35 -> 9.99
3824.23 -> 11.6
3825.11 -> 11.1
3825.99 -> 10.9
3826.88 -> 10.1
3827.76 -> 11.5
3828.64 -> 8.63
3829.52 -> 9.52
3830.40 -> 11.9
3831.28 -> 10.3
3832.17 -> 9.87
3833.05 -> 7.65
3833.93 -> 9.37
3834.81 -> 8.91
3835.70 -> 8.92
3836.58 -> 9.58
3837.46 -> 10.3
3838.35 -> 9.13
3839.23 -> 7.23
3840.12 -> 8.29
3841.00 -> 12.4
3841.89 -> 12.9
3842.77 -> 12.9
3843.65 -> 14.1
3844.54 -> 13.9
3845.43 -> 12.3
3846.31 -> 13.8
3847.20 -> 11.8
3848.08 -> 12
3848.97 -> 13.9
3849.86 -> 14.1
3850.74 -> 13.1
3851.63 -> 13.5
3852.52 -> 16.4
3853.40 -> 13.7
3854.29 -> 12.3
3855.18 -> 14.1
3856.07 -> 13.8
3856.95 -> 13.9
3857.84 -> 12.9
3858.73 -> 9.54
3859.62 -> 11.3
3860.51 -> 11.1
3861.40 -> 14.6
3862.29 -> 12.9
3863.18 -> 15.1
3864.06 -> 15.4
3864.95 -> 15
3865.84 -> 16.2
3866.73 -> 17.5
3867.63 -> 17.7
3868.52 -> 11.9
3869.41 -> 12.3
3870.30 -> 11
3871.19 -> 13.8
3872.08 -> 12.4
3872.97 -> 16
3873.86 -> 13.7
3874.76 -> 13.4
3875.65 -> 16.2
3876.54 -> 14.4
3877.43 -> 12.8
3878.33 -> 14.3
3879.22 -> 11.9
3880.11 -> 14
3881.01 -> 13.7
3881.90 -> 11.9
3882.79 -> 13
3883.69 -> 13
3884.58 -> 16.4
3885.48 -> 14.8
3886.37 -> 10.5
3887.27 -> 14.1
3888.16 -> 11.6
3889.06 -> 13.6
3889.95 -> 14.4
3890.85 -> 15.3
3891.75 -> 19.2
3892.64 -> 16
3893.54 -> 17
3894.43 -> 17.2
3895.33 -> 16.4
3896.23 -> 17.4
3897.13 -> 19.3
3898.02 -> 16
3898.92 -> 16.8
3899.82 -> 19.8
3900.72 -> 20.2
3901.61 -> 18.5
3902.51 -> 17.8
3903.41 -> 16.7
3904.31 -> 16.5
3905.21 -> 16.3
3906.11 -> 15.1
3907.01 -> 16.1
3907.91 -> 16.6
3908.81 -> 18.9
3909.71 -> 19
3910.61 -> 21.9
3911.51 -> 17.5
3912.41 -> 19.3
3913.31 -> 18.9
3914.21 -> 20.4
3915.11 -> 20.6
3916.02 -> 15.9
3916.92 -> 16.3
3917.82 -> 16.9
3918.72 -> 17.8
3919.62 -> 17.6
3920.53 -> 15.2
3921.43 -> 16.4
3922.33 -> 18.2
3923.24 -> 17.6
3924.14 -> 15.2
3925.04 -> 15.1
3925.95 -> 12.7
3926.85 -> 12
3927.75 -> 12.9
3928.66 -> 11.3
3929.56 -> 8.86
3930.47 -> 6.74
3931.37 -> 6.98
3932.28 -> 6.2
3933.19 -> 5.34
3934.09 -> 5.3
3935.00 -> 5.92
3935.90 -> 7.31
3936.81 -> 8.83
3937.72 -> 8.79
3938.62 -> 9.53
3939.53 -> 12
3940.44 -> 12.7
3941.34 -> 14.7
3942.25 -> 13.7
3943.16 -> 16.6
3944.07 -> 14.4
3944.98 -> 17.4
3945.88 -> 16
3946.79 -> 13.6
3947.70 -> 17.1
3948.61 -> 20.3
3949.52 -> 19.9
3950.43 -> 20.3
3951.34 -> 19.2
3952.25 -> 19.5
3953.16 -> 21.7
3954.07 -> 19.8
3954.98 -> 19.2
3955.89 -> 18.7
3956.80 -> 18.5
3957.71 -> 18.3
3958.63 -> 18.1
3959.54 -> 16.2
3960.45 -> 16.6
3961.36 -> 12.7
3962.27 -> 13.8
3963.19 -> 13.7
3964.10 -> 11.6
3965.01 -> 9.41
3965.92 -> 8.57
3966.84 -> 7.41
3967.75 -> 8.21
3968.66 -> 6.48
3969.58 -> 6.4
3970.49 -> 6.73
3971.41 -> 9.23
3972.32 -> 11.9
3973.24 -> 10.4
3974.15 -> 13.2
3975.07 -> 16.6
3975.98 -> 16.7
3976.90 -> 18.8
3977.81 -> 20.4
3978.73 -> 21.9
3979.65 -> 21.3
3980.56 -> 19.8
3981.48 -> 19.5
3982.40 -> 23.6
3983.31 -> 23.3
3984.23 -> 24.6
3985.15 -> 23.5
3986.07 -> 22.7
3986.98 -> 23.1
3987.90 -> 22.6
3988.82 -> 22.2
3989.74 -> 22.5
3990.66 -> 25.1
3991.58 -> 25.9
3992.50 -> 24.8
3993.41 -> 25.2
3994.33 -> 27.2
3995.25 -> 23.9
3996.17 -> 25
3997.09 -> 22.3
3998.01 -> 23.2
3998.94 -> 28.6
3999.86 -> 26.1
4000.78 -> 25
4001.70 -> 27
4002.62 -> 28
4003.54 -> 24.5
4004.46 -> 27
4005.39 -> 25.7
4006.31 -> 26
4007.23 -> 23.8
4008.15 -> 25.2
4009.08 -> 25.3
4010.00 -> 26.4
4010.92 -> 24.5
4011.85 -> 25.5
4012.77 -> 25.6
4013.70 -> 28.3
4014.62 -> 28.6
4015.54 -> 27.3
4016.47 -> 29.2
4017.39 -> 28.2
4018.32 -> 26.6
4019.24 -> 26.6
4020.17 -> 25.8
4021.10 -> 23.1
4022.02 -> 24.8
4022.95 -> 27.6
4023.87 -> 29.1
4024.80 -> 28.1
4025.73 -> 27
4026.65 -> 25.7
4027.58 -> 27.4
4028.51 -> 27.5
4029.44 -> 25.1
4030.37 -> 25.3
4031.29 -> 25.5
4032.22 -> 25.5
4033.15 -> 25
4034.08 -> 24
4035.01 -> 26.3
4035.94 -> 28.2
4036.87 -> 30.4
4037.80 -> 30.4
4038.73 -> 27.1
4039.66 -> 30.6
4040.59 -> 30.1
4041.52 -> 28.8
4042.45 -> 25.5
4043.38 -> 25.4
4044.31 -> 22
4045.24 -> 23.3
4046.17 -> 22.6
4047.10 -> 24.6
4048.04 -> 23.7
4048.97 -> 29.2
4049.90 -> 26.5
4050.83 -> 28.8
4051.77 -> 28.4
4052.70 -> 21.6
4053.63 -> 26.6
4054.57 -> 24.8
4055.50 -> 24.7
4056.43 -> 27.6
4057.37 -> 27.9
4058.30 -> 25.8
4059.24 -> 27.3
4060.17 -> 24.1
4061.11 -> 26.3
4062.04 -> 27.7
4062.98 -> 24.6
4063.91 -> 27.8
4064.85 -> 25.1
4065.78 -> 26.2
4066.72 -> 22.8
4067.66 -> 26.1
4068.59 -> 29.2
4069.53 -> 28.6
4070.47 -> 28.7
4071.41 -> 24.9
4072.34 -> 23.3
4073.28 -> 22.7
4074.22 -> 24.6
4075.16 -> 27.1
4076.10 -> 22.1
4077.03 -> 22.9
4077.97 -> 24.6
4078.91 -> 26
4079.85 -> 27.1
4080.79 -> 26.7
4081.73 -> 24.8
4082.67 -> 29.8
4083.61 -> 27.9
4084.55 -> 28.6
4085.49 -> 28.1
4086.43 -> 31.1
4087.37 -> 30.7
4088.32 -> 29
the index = 2.0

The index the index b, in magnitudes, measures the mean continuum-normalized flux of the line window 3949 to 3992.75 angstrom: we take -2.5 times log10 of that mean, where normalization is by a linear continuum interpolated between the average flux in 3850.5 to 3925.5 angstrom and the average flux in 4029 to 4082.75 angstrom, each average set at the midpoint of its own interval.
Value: 0.19 mag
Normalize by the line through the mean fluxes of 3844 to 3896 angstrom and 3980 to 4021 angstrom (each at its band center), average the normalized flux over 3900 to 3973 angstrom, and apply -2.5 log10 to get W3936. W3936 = 0.31 mag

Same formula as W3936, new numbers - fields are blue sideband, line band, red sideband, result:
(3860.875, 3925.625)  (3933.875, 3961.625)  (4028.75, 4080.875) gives 0.25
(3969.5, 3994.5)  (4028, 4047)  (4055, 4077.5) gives -0.12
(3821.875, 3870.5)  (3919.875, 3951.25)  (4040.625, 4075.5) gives 0.36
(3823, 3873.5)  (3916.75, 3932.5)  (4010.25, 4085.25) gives 0.28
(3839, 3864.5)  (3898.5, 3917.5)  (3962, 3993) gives -0.22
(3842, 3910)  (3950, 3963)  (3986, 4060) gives 0.16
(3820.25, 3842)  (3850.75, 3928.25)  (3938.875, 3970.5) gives -0.23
